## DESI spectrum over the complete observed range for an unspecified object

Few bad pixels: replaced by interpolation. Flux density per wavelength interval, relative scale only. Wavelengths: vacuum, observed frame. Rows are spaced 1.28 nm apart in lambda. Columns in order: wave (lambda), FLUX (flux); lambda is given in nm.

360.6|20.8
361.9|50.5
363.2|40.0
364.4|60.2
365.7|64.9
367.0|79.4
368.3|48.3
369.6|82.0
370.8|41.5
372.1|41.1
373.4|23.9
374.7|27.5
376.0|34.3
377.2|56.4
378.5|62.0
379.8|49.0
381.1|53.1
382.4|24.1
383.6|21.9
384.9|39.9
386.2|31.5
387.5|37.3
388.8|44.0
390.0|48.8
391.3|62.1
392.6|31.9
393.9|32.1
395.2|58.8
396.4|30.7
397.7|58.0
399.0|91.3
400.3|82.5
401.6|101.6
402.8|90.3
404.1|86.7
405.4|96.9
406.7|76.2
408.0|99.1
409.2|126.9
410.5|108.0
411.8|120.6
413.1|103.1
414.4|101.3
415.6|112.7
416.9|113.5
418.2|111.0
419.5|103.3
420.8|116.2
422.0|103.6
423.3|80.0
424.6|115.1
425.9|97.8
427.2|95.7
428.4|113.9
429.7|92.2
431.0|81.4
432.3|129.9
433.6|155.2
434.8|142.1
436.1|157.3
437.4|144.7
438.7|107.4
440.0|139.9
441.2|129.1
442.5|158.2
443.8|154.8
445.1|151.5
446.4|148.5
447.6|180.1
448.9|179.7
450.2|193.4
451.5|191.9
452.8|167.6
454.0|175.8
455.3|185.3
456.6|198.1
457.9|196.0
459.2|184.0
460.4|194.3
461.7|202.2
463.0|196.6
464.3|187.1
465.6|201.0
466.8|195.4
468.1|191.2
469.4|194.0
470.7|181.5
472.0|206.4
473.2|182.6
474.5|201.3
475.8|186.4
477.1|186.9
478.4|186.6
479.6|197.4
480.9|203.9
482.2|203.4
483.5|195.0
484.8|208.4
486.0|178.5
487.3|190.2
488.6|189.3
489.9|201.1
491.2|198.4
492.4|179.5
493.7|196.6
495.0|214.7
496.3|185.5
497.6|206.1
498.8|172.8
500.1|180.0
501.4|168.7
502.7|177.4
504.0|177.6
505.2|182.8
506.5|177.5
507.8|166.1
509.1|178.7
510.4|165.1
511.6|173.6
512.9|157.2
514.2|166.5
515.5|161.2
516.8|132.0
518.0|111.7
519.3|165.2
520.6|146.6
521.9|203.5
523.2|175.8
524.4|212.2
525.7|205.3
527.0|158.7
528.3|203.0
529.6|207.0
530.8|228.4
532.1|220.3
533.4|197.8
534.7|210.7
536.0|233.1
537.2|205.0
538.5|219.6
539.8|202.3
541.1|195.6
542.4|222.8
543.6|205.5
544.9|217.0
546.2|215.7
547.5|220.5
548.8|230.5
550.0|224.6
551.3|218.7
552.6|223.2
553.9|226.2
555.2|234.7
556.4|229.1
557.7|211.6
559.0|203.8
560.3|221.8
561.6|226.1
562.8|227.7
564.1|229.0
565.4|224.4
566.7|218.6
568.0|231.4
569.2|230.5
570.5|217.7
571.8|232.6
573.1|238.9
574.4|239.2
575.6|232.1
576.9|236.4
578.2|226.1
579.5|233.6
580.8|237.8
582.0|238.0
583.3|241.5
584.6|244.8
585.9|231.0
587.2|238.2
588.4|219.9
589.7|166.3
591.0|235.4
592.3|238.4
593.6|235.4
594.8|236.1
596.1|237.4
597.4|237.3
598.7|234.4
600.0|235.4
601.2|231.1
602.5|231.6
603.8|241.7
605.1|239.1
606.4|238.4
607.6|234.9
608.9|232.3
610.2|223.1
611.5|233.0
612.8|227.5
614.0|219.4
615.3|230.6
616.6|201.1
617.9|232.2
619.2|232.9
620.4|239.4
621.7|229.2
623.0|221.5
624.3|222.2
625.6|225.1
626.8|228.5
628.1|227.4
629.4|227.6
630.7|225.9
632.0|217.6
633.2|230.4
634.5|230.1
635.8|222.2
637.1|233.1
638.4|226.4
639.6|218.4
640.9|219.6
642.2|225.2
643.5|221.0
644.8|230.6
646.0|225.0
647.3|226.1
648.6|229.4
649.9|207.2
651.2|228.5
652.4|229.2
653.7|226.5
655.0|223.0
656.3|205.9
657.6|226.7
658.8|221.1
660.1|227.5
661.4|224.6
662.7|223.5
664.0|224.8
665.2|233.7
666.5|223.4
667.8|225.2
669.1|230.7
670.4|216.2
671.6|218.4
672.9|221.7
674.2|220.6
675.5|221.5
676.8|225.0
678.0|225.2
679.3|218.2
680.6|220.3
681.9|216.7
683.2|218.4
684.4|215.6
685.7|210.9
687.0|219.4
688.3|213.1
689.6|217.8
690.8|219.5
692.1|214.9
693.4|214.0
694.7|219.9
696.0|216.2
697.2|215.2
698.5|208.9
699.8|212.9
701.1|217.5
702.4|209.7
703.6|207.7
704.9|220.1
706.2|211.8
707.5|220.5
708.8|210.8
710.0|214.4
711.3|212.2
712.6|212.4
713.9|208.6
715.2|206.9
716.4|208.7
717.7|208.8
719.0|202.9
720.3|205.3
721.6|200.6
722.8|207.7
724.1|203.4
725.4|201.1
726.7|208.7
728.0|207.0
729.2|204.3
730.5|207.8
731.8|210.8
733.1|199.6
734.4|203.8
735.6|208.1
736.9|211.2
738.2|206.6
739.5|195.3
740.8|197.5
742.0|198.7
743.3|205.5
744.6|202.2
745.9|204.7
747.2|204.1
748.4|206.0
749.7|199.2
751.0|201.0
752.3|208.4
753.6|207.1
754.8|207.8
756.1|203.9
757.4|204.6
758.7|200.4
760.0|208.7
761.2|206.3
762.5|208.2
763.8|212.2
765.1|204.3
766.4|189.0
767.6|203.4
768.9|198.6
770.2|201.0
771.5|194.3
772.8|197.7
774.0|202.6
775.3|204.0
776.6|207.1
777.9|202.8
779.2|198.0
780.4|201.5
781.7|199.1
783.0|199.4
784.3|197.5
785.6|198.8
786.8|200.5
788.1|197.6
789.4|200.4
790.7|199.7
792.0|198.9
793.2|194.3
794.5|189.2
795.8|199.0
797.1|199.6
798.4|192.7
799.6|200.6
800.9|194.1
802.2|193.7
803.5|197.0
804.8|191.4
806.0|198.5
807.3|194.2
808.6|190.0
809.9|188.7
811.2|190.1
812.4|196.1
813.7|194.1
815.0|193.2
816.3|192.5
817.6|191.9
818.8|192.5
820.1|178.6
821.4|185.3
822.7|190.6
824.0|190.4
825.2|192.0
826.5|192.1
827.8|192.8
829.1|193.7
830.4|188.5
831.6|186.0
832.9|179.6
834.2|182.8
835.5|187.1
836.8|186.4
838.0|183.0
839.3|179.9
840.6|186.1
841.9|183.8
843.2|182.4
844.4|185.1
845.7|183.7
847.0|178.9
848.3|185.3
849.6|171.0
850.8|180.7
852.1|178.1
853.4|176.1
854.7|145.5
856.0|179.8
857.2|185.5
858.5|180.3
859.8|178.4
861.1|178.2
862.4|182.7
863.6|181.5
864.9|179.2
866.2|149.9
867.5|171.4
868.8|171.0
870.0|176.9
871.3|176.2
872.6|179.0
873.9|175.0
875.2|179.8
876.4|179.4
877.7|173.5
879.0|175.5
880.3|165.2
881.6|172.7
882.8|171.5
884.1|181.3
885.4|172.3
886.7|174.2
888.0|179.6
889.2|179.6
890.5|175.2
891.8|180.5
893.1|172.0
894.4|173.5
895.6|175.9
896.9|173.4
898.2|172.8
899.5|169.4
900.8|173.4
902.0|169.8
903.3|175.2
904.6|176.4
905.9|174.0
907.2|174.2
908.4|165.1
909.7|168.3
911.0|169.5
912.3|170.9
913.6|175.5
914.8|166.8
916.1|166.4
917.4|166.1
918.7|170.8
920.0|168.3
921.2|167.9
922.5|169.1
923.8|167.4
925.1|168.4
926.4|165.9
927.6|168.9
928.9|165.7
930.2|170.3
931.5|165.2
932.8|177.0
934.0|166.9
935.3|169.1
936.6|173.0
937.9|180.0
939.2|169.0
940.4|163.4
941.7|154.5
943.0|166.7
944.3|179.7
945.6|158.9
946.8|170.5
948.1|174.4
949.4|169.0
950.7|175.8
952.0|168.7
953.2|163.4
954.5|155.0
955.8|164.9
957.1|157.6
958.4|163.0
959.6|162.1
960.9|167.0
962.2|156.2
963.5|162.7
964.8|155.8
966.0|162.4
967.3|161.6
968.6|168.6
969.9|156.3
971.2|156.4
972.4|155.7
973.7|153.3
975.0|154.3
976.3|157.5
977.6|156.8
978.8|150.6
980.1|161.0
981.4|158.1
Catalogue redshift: 0.00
